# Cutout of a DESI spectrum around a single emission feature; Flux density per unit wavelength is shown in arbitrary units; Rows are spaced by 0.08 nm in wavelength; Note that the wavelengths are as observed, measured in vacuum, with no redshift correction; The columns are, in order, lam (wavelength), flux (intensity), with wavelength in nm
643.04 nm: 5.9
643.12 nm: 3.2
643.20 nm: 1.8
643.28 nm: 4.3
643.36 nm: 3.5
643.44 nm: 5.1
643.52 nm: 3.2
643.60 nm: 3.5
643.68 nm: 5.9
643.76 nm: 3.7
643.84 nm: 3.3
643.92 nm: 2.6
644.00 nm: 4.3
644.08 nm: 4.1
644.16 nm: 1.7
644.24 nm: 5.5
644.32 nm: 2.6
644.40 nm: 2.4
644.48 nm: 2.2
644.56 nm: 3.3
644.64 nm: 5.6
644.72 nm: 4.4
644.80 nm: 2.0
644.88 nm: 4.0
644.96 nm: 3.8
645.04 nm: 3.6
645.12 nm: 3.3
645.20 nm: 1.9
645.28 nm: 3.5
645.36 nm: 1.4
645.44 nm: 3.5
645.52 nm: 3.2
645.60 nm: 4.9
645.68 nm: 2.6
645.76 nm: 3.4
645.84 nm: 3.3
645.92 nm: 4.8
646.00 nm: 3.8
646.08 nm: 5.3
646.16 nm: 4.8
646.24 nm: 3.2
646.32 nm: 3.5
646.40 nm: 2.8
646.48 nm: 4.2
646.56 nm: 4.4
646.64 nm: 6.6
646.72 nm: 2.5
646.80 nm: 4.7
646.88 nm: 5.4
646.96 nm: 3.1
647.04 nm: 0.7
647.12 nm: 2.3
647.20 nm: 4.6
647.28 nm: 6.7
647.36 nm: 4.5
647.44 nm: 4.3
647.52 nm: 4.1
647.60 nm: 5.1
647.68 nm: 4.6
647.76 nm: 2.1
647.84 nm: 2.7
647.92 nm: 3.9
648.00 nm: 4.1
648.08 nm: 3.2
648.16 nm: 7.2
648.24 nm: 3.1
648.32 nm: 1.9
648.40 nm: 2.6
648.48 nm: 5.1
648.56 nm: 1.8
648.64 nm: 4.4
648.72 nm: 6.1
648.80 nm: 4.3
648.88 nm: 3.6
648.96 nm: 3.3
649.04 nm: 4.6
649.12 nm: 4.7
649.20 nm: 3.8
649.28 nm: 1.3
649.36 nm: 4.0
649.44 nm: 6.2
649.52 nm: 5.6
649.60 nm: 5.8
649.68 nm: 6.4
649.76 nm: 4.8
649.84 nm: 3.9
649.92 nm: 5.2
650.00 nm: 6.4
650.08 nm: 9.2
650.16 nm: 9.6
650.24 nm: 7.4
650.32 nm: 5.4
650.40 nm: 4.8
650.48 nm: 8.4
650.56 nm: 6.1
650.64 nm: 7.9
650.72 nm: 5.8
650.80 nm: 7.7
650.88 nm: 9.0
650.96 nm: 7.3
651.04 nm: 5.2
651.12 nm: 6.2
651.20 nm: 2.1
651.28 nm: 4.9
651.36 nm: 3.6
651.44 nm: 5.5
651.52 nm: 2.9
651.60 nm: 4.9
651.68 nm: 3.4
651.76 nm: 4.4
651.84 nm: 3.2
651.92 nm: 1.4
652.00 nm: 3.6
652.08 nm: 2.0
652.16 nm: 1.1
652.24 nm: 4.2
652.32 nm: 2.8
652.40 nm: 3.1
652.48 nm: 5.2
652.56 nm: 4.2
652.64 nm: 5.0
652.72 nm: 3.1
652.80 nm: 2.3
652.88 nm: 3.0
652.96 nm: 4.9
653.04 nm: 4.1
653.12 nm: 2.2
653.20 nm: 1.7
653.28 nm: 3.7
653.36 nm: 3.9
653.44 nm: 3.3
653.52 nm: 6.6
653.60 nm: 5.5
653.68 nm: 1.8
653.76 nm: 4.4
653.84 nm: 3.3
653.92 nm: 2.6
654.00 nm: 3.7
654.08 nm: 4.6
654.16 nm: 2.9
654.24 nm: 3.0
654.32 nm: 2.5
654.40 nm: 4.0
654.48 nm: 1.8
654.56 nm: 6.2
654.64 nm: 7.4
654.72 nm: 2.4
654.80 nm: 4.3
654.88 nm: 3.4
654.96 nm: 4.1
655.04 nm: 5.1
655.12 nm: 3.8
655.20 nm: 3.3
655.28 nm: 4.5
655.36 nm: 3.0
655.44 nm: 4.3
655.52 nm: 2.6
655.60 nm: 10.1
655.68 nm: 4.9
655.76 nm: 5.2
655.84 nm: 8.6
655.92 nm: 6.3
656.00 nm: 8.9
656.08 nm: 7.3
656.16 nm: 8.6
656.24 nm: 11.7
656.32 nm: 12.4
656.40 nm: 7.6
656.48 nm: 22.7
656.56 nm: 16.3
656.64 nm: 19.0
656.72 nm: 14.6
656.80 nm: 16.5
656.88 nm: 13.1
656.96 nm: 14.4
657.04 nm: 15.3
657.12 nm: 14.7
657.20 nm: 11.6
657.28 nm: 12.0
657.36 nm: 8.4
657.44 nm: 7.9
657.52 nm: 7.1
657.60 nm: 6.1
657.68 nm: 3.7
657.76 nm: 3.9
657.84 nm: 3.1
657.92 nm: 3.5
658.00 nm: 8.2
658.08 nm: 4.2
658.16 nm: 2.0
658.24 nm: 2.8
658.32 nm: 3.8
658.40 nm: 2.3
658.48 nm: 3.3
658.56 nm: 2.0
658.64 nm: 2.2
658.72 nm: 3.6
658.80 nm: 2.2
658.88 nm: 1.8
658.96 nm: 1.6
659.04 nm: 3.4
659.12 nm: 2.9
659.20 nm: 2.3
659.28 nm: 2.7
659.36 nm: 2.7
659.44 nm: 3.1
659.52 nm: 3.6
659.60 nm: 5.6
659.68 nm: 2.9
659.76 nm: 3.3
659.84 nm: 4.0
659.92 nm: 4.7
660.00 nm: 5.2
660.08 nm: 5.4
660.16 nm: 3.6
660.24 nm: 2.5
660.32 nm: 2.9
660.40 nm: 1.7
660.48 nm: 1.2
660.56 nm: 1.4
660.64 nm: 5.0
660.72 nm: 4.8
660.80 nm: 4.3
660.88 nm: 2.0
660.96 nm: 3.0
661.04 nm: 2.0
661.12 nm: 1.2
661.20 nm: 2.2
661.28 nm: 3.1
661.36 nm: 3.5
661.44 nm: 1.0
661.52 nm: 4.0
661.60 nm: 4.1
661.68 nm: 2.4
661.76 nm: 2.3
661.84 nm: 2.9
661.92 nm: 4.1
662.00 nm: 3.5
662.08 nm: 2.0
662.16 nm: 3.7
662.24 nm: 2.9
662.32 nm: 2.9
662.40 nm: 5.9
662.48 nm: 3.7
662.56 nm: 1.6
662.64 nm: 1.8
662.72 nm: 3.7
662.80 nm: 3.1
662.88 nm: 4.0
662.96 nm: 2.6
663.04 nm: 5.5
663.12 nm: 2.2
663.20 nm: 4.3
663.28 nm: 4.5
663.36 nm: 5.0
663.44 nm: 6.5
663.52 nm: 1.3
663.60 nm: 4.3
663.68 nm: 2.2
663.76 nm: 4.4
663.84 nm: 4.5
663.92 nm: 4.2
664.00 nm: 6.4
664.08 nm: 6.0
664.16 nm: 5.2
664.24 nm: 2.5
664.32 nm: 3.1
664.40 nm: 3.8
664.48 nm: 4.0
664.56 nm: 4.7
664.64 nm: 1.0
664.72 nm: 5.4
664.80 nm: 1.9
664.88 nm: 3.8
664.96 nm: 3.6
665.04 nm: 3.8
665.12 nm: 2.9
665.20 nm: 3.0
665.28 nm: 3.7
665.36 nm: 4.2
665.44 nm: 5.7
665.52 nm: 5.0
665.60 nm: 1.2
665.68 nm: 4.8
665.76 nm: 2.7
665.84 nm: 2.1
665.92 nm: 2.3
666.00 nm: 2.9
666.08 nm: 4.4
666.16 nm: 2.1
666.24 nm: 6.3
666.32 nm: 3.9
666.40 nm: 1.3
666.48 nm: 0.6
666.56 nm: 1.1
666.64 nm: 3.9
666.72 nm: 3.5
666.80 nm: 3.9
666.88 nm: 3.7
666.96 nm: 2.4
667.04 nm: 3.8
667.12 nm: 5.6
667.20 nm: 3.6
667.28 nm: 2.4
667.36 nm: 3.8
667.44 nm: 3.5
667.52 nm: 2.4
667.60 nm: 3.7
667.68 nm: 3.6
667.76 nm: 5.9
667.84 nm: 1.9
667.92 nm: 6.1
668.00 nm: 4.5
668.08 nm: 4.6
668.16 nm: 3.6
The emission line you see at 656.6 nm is [O III] 5007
